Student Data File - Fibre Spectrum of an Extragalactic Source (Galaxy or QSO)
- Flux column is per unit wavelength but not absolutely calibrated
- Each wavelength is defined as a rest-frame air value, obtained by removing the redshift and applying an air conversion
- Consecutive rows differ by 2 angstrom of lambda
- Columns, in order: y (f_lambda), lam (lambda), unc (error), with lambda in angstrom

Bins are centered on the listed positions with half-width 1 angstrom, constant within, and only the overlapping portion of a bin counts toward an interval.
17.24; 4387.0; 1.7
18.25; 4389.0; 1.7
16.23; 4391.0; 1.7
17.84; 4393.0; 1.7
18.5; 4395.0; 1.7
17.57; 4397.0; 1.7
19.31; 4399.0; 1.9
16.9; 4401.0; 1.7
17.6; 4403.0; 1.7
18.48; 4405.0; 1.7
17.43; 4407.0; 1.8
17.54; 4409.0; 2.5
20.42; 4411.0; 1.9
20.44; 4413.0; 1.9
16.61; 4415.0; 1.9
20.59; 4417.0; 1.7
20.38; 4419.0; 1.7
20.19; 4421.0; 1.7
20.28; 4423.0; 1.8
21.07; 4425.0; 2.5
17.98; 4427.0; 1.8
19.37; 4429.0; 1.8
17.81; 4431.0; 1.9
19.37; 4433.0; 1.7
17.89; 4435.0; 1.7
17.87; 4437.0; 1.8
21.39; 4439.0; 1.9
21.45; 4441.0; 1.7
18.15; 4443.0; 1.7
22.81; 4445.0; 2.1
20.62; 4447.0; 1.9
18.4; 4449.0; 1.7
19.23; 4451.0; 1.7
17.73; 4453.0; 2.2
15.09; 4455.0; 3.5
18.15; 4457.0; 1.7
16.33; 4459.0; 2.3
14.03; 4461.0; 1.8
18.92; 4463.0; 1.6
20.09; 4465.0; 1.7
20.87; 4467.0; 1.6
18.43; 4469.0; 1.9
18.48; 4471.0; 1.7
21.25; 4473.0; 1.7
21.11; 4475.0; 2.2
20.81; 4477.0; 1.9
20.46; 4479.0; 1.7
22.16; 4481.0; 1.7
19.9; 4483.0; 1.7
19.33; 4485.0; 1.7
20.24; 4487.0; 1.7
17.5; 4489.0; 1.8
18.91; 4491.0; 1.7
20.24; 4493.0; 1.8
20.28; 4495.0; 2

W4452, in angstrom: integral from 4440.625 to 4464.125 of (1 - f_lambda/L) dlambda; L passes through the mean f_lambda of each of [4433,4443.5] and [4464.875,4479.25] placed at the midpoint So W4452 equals 1.6 angstrom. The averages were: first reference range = 19.4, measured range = 18.3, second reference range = 20.2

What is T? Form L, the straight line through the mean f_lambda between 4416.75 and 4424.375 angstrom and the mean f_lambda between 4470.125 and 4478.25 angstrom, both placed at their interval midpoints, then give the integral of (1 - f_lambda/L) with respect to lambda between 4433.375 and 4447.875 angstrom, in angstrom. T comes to 0.3 angstrom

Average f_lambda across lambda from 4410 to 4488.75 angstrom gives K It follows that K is 19.4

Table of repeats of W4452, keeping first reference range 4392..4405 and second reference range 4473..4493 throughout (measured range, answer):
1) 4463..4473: 0.07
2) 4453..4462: 1.56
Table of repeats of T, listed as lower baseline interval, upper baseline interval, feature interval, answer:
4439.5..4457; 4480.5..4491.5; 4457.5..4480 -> 0.32 angstrom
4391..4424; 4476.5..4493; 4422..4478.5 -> 0.69 angstrom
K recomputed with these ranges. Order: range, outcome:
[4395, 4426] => 19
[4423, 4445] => 19.4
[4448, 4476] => 18.4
